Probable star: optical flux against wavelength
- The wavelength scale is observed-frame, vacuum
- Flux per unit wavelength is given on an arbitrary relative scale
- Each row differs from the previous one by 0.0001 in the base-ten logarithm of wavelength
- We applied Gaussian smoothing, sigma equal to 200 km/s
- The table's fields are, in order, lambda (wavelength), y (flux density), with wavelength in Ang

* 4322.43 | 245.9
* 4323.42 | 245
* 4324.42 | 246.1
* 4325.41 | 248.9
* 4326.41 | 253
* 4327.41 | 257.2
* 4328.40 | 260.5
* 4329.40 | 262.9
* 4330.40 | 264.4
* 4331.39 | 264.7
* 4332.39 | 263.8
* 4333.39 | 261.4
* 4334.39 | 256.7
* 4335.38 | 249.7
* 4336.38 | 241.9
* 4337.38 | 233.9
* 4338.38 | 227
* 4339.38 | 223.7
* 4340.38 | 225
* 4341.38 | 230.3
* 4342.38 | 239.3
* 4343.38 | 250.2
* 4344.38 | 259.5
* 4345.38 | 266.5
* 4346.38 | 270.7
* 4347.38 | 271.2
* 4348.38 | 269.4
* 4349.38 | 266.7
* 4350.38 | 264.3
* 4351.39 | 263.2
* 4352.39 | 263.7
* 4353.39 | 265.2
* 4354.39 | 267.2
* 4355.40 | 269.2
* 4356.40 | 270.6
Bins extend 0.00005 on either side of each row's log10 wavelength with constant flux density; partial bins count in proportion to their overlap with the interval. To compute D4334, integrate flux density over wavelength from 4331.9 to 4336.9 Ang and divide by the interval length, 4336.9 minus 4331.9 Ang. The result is 255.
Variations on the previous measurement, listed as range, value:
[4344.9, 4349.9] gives 269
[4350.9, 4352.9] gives 264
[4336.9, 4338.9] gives 230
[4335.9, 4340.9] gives 230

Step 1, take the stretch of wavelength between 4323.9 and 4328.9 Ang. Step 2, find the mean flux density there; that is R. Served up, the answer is 253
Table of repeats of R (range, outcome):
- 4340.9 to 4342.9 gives 235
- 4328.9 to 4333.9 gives 263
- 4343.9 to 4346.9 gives 266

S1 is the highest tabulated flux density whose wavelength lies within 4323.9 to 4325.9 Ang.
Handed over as 248.9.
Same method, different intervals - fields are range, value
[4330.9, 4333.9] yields 264.7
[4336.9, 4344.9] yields 259.5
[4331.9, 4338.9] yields 263.8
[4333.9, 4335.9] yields 256.7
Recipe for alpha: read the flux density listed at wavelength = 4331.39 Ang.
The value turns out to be 264.7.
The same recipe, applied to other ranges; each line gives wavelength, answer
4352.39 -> 263.7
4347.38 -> 271.2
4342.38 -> 239.3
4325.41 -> 248.9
